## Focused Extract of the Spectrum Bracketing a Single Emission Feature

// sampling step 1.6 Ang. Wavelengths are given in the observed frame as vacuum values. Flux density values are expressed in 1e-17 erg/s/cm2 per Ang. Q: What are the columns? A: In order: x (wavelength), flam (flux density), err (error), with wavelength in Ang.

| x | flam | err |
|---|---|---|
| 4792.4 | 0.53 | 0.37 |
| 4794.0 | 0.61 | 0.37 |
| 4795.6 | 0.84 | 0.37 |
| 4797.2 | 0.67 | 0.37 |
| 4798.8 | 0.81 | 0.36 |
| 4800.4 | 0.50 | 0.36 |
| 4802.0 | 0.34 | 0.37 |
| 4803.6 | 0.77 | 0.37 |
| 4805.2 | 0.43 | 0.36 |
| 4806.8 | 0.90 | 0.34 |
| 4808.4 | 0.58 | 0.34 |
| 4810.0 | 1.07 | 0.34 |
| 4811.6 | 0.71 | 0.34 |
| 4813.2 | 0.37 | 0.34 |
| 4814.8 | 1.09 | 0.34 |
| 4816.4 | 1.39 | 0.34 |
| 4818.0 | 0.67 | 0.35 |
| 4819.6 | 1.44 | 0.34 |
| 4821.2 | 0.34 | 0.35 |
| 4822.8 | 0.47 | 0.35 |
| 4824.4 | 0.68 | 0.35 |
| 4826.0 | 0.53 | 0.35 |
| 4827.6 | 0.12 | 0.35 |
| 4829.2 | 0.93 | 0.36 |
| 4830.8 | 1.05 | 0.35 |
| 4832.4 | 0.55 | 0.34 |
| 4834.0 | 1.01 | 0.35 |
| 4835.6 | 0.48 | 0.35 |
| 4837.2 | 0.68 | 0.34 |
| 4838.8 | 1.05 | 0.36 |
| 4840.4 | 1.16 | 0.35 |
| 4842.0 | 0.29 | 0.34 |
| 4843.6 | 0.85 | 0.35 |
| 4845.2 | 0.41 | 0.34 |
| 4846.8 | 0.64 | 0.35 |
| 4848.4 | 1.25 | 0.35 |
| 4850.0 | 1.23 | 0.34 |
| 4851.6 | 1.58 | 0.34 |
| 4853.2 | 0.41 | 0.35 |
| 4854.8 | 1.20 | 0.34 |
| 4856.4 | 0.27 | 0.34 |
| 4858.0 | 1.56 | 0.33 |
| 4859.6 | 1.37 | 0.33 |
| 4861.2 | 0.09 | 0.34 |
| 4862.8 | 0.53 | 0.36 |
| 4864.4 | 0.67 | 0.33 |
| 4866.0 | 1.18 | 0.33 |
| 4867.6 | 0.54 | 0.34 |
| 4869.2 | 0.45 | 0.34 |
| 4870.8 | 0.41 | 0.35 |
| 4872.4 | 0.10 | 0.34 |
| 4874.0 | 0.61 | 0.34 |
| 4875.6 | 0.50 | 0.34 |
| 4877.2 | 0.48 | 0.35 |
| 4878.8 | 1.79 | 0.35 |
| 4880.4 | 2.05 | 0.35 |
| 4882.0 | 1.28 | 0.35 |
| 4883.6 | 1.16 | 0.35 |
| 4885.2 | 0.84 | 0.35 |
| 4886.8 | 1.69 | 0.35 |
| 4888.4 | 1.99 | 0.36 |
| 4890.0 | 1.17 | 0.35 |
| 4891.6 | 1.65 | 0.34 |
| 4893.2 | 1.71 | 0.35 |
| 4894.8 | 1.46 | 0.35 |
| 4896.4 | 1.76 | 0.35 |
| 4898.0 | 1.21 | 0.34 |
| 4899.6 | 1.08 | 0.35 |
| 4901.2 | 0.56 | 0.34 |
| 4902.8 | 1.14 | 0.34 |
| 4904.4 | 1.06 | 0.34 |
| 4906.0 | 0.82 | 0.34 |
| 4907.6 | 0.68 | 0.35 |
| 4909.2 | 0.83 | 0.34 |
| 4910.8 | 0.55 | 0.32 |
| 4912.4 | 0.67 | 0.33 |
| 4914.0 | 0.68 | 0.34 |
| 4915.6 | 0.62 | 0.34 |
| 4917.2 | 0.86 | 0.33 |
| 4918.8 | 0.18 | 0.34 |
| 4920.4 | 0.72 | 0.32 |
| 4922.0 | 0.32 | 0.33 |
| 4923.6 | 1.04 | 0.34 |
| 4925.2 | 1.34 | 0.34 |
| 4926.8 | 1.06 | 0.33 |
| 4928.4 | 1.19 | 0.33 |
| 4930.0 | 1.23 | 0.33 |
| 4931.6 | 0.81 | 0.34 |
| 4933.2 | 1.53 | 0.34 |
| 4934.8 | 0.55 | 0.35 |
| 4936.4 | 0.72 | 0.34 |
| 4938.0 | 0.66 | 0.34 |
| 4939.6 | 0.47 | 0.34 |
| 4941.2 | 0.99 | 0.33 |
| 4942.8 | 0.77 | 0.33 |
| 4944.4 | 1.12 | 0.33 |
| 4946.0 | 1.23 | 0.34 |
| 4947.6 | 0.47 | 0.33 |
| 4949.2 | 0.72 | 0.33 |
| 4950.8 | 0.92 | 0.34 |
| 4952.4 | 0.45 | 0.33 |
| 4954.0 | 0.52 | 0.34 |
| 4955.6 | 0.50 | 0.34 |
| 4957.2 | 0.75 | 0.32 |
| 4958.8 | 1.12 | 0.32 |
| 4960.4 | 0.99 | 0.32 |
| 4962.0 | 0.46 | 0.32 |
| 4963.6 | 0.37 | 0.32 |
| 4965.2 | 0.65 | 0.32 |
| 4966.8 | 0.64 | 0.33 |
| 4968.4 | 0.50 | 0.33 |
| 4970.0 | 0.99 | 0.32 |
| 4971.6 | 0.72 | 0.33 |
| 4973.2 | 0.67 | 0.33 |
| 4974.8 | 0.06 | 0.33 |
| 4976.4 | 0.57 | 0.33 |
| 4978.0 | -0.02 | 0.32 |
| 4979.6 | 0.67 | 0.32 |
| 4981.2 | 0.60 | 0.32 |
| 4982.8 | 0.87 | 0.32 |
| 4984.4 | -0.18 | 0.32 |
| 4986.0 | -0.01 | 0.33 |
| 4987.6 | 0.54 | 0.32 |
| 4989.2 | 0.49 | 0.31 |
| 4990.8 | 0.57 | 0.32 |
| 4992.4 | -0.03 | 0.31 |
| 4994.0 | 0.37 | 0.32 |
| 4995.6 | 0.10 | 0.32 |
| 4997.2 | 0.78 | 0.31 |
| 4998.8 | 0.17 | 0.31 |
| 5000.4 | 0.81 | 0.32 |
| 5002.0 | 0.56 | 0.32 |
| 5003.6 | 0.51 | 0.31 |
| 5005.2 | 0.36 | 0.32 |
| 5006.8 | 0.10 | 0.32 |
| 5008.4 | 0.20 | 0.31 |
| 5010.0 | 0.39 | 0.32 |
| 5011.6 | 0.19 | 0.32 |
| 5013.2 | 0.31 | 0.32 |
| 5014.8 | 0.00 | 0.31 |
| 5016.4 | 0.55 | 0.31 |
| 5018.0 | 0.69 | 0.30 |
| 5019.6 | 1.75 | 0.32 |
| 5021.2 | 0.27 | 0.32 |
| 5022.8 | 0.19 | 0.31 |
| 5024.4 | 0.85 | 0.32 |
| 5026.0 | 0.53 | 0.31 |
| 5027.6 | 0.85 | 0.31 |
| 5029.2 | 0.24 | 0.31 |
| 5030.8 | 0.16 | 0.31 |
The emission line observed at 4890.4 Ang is C IV 1549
